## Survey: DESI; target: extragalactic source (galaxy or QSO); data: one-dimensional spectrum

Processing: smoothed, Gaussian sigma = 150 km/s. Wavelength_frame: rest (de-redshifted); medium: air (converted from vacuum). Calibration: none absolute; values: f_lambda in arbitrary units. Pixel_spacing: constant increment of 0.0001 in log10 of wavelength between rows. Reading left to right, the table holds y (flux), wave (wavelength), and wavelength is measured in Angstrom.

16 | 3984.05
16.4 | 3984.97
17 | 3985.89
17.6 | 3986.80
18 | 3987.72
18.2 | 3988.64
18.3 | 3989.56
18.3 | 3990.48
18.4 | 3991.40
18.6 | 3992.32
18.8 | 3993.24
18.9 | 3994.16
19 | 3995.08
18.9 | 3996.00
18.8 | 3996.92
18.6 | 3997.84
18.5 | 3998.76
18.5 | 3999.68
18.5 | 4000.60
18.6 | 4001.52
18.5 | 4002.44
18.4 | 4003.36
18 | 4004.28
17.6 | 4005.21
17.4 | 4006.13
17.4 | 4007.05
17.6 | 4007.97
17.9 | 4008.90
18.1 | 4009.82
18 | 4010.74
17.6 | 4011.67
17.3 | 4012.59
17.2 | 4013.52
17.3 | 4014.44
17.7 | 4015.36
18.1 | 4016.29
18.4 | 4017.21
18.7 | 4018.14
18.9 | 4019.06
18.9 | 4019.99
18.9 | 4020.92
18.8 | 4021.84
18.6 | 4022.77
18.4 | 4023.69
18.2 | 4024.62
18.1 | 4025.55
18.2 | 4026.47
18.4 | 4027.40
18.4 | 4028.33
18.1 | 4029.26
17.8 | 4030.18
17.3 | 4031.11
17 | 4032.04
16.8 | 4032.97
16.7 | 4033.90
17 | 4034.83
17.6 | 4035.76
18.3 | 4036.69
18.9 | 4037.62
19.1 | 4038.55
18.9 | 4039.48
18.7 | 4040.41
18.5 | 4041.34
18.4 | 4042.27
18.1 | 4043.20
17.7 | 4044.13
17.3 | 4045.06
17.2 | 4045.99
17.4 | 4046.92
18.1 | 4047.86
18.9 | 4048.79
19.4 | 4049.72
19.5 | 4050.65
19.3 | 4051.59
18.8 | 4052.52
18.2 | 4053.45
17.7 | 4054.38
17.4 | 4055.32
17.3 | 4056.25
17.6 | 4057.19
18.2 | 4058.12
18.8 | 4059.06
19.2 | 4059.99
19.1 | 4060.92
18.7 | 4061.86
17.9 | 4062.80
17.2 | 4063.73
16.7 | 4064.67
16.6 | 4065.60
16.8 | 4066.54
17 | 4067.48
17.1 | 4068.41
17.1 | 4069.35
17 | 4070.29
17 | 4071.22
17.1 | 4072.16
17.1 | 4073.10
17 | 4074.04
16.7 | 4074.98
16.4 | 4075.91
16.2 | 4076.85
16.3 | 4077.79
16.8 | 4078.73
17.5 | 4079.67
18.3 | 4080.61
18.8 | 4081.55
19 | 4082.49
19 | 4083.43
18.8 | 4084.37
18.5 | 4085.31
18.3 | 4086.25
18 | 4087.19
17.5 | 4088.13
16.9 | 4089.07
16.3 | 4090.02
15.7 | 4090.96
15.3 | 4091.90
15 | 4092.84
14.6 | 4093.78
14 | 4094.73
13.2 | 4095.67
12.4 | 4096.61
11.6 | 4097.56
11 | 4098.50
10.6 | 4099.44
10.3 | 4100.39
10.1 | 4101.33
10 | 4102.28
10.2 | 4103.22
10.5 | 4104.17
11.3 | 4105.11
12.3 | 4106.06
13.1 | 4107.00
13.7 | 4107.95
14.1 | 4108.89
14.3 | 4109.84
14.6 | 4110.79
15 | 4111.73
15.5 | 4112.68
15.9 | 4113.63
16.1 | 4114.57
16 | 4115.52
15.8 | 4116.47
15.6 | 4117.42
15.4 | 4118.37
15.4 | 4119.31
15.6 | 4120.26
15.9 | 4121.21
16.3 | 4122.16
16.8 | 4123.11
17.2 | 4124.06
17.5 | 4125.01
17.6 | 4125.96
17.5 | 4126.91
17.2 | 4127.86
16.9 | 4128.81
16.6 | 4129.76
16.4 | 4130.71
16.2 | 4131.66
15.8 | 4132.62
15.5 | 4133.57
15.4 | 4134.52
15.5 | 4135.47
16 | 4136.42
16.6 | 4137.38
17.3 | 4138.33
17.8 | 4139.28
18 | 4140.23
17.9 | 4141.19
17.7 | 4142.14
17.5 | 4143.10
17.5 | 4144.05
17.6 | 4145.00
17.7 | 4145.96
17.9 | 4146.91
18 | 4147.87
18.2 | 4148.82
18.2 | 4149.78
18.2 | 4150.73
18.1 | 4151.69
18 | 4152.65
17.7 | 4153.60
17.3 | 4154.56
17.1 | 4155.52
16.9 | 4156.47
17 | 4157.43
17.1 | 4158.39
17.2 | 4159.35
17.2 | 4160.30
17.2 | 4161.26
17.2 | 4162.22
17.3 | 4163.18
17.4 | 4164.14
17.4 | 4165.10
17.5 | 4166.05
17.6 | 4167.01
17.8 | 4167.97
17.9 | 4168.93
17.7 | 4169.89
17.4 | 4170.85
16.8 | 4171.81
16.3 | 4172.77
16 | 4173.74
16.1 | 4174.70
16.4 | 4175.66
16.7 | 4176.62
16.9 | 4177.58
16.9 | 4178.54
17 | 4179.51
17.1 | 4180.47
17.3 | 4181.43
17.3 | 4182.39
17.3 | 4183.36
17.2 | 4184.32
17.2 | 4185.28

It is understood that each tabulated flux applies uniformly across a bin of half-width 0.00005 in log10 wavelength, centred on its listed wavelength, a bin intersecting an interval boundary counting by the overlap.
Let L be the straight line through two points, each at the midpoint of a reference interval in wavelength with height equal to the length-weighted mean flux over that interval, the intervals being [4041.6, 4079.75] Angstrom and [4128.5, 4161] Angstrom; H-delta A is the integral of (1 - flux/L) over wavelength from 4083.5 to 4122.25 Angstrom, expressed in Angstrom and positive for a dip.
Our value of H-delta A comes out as 6.6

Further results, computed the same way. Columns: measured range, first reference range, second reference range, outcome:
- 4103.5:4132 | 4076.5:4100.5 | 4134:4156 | 2.2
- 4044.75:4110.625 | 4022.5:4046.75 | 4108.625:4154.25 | 4.8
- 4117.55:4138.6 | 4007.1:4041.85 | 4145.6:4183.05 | 1.4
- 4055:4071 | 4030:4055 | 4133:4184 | 0.3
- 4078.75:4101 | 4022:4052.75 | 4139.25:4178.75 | 2.7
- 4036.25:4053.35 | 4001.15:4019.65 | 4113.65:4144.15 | -0.9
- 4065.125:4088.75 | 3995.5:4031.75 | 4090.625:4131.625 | -2.5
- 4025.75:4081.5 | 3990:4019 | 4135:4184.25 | 0.4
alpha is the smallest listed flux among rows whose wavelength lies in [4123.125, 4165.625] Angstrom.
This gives 15.4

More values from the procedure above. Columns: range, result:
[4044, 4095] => 14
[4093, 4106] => 10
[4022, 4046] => 16.7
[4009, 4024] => 17.2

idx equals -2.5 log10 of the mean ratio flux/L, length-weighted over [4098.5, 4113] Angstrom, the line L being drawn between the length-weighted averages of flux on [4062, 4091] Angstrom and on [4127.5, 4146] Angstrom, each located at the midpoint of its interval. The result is 0.36 mag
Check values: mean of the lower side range 17.3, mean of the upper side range 16.8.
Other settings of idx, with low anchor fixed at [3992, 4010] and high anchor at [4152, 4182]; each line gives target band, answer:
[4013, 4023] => -0.01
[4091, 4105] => 0.41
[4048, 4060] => -0.03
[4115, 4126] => 0.08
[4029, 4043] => 0.01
